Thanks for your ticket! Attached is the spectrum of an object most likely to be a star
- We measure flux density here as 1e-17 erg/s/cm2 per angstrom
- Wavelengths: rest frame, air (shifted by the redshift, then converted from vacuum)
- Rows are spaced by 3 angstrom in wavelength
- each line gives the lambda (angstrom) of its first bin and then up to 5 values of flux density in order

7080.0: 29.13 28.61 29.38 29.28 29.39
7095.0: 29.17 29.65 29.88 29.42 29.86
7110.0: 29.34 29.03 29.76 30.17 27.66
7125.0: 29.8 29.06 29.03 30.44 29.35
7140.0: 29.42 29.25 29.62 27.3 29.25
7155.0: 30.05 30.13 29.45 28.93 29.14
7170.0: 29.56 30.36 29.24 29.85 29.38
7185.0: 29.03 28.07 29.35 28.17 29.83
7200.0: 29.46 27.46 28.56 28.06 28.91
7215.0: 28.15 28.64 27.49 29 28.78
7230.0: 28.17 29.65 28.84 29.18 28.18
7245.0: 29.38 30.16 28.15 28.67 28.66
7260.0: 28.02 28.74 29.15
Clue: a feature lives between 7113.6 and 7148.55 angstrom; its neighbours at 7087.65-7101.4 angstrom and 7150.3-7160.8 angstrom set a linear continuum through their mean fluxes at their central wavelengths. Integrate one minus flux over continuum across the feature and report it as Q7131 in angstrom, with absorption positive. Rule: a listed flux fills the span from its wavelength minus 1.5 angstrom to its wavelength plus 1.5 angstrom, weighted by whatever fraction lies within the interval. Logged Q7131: 0.3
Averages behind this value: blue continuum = 29.4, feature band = 29.3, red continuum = 29.7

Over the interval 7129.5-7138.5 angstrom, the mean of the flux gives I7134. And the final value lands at 29.6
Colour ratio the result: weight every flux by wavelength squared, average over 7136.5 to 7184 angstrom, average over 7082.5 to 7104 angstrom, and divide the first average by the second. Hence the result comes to 1.0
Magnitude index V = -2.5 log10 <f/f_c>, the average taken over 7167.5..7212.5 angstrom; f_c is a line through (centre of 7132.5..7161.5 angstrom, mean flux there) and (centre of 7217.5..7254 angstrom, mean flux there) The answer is 0.00 mag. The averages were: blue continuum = 29.4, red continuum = 28.8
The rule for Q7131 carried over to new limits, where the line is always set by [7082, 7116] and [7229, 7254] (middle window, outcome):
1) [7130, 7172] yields -0.19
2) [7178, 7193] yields 0.03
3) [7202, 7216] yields 0.39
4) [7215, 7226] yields 0.25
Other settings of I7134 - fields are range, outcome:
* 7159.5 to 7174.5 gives 29.5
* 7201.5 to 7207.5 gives 28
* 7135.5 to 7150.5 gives 29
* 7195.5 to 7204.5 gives 28.9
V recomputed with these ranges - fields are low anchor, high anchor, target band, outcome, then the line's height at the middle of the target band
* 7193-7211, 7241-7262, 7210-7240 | 0.001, 28.7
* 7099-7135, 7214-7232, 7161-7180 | -0.021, 28.9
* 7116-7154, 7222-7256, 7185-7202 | 0.004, 29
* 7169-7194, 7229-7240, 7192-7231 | 0.022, 29.1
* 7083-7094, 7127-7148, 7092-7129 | -0.003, 29.3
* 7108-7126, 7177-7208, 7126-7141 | -0.010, 29.2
